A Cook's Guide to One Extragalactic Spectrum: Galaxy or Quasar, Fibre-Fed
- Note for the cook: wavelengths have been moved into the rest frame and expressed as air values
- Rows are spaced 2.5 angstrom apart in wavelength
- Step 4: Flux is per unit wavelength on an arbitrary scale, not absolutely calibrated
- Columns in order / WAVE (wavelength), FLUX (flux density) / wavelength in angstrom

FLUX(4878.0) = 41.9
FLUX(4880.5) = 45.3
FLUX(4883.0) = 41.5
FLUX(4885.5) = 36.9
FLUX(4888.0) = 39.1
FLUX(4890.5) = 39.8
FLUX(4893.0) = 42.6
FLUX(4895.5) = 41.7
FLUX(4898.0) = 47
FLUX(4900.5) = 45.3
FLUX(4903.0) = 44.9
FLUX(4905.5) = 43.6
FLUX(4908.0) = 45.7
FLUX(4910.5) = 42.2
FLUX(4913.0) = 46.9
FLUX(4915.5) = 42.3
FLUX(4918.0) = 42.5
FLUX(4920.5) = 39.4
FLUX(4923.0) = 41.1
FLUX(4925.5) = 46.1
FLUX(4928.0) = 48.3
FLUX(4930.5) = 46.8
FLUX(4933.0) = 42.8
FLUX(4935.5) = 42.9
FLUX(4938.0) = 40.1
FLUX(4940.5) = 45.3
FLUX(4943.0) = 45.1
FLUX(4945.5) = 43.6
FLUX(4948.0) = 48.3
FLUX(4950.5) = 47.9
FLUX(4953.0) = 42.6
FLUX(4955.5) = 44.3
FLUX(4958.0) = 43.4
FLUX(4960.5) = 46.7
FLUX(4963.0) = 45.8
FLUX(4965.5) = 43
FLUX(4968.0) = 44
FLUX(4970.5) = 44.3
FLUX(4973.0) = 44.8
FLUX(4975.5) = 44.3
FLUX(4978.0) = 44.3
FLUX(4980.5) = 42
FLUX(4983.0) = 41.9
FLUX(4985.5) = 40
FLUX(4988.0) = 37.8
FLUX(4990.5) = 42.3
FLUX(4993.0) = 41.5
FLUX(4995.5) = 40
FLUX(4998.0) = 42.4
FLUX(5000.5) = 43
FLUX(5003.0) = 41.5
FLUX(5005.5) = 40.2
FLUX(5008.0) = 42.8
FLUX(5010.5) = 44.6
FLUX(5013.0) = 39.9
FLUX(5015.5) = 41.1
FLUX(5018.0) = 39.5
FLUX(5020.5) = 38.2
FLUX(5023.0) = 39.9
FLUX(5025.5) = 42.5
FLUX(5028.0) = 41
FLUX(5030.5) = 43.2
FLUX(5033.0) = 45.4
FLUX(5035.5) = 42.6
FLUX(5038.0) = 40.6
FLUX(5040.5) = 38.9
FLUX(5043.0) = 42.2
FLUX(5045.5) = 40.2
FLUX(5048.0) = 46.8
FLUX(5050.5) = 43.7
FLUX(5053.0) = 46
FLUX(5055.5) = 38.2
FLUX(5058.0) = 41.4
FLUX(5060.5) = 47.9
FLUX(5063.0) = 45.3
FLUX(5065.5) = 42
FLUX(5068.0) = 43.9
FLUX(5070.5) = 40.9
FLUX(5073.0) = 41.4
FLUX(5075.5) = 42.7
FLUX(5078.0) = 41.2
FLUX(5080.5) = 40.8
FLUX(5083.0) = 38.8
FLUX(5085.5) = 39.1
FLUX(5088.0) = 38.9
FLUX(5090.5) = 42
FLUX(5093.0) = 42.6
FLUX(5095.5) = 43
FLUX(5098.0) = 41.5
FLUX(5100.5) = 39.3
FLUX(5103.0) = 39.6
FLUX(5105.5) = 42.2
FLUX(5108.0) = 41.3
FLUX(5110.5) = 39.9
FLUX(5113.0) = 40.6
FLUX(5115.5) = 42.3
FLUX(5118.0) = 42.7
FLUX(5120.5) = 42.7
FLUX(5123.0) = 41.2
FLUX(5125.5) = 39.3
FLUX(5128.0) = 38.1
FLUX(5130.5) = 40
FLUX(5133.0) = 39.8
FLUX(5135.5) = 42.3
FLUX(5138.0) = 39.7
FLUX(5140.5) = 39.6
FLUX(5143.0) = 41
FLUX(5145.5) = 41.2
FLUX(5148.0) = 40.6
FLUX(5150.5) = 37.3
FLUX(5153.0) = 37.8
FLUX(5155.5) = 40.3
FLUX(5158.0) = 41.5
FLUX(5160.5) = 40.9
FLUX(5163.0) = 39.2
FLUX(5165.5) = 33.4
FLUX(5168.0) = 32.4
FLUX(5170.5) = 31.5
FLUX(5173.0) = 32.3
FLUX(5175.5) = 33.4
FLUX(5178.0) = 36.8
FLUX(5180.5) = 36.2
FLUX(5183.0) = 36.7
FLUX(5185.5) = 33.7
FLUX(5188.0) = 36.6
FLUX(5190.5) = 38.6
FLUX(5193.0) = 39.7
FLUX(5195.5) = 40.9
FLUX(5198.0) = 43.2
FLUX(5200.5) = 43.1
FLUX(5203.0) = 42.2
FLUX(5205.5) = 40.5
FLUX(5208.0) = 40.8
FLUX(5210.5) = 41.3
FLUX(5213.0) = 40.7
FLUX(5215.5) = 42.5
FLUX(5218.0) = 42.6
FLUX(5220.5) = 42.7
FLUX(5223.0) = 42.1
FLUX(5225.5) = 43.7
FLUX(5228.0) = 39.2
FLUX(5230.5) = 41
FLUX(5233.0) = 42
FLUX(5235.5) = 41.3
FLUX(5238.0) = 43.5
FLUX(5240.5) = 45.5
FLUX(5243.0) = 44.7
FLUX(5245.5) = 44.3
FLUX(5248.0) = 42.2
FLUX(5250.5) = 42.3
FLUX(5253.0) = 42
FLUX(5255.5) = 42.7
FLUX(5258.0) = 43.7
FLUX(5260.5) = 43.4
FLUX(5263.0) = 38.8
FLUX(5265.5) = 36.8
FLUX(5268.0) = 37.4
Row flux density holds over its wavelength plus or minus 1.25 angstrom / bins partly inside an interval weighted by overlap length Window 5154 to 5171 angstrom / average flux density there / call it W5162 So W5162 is 37.3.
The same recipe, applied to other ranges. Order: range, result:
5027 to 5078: 42.7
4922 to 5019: 43.3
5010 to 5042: 41.3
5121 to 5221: 39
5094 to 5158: 40.6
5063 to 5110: 41.3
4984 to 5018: 41.3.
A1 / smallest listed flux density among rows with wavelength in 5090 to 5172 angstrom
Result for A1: 31.5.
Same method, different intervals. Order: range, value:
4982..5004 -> 37.8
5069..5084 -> 38.8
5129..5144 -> 39.6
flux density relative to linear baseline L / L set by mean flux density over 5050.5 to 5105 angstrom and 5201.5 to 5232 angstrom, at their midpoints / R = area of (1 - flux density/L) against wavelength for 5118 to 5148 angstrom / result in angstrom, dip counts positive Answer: 0.85 angstrom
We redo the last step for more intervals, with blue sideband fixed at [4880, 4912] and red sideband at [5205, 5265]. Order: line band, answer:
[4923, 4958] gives -1.7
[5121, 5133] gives 0.7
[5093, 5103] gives 0.3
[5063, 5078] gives 0.0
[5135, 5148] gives 0.5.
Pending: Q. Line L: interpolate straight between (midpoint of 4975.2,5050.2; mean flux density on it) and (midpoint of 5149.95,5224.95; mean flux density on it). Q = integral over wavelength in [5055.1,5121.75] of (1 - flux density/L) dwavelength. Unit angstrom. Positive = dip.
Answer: -2.0 angstrom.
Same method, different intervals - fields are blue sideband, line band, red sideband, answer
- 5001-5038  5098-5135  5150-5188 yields -2.5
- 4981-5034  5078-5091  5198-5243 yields 0.5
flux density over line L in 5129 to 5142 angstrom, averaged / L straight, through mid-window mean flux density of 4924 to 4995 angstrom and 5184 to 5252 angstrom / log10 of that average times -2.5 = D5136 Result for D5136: 0.053 mag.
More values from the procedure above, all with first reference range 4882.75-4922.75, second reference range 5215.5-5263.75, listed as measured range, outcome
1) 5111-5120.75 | 0.02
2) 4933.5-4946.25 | -0.02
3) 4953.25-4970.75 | -0.05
